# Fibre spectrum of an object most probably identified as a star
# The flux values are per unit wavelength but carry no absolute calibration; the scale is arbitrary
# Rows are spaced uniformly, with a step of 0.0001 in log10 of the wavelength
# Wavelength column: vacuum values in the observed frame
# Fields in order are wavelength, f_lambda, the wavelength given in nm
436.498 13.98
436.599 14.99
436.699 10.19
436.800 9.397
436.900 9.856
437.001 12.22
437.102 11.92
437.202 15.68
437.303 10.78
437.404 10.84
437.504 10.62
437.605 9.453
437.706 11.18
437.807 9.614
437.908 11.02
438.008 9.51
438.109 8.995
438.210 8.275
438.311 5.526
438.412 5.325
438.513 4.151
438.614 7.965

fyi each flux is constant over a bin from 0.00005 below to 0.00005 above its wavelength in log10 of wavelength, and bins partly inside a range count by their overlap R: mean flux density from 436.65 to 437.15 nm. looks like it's 10.7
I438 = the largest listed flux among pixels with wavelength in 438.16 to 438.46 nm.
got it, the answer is 8.275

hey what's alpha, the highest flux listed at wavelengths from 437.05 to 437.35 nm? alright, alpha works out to 15.68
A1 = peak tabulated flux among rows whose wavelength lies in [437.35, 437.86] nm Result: 11.18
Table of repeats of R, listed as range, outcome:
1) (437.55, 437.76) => 10.3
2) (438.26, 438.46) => 5.43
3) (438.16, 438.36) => 6.9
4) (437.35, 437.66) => 10.3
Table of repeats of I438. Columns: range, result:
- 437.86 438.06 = 11.02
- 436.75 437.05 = 12.22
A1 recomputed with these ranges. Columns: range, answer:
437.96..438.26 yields 9.51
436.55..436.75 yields 14.99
